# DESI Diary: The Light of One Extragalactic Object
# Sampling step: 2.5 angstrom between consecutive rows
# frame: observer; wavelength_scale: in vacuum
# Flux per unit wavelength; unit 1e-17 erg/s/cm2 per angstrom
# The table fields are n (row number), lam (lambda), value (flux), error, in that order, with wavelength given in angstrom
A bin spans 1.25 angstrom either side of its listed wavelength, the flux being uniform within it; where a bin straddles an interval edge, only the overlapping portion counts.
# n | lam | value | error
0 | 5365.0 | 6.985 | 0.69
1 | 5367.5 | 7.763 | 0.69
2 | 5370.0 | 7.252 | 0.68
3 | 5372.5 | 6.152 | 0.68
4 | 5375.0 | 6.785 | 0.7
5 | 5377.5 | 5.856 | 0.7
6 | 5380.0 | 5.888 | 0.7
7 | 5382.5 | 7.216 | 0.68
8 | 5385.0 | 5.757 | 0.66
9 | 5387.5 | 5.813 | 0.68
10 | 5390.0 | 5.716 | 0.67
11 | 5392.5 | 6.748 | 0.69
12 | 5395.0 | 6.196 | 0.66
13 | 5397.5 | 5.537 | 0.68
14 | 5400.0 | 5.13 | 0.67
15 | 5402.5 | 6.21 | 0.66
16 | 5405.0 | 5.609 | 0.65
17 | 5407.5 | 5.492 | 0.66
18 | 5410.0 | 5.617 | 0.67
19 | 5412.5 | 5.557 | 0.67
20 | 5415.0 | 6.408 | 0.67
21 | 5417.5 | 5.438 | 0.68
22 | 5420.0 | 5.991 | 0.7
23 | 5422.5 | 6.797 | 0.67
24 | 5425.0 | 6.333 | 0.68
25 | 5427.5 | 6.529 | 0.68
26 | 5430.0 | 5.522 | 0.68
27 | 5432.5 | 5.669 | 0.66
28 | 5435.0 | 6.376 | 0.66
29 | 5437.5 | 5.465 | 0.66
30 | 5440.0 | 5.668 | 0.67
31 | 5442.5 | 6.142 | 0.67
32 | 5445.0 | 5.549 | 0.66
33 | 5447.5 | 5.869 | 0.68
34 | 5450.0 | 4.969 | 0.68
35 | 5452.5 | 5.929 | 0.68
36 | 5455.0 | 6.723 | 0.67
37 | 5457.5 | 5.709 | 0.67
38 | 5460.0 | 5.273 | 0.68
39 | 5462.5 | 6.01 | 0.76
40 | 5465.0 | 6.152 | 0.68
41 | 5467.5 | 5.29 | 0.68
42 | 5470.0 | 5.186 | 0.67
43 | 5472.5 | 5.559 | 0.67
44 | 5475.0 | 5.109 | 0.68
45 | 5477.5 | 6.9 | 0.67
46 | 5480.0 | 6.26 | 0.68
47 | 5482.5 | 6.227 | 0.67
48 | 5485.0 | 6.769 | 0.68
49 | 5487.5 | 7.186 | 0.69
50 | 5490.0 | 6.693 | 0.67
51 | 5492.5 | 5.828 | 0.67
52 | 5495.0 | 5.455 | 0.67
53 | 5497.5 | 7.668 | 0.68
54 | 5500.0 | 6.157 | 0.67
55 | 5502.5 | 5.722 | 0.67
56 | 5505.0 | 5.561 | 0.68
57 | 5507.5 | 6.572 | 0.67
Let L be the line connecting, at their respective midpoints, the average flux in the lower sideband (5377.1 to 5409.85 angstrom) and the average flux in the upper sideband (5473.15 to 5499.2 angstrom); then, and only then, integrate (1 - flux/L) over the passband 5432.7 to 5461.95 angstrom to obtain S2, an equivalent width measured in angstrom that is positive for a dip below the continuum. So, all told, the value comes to 1.9 angstrom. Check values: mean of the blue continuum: 5.93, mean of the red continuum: 6.39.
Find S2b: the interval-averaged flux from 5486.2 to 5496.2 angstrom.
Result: 6.3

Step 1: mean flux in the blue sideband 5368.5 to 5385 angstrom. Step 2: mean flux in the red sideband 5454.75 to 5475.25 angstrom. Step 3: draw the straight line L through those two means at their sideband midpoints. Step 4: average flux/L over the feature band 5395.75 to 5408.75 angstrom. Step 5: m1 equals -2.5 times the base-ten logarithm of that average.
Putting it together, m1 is 0.11 mag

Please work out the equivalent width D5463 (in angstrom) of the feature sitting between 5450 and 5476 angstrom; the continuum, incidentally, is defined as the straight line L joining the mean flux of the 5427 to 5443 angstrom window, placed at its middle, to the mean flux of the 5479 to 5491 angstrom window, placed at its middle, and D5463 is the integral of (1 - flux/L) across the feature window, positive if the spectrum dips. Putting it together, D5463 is 2.6 angstrom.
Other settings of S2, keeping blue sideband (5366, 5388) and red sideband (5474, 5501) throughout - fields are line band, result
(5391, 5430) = 3.2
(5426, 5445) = 1.7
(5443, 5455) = 1.3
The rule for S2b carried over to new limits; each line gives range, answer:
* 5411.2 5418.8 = 5.8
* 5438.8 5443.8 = 5.9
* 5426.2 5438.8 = 5.91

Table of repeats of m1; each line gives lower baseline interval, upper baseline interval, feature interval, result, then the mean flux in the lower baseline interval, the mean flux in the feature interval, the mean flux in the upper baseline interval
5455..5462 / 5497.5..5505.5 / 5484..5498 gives -0.09 mag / 5.77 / 6.54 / 6.13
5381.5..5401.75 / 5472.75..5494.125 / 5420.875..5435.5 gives -0.01 mag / 6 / 6.19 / 6.32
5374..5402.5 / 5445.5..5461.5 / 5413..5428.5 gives -0.06 mag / 6.06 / 6.21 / 5.74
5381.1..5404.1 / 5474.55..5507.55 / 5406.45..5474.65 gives 0.06 mag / 6.03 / 5.81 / 6.31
